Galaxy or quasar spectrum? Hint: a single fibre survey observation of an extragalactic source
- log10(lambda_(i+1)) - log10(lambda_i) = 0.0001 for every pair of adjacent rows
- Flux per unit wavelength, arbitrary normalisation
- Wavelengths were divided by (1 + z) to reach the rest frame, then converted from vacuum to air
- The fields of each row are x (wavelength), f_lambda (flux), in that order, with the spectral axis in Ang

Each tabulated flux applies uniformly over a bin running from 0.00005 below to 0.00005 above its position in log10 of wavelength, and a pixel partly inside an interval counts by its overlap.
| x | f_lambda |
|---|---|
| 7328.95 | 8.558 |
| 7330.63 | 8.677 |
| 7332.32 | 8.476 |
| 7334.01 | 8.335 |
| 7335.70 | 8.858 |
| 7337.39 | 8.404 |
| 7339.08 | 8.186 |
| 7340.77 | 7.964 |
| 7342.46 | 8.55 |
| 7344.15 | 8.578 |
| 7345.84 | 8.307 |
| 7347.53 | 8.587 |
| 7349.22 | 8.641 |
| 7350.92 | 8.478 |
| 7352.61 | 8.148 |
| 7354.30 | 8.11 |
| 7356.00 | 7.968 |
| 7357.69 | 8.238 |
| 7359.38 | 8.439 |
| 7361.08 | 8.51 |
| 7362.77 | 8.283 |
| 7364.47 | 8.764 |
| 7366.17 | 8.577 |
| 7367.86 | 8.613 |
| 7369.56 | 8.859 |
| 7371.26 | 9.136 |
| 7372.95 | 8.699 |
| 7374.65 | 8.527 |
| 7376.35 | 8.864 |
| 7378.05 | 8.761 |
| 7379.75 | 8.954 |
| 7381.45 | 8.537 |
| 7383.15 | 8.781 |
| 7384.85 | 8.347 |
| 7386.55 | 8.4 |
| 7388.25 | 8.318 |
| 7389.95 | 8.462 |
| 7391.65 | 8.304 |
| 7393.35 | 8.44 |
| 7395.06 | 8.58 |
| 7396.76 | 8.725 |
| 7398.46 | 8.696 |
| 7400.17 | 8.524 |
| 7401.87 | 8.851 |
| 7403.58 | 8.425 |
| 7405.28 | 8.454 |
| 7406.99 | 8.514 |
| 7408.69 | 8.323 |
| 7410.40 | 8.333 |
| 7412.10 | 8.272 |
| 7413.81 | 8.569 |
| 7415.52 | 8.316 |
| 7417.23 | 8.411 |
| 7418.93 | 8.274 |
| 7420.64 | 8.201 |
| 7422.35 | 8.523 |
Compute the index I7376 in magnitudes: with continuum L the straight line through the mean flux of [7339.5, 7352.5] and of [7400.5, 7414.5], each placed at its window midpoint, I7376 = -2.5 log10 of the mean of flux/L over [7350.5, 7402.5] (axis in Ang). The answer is -0.01 mag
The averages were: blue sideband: 8.42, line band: 8.55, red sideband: 8.47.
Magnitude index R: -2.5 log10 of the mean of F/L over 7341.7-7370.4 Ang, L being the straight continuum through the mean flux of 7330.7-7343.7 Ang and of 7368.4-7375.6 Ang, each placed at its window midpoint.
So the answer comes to 0.02 mag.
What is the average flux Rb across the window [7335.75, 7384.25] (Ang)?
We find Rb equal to 8.52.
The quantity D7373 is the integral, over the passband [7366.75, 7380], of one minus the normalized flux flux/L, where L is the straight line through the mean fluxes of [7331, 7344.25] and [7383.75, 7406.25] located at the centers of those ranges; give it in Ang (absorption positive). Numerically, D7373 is -0.5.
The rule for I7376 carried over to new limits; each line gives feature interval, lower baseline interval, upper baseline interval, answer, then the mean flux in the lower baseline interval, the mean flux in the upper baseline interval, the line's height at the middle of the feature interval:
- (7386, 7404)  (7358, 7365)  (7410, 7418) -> -0.01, 8.47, 8.38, 8.41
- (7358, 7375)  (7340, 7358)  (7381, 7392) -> -0.03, 8.33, 8.46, 8.39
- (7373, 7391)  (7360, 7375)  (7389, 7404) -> 0.00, 8.66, 8.56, 8.61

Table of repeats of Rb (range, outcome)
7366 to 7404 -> 8.63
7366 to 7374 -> 8.79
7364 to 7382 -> 8.76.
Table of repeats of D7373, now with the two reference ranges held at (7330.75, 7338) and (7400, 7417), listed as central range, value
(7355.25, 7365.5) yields 0.2 Ang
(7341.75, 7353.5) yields 0.1 Ang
